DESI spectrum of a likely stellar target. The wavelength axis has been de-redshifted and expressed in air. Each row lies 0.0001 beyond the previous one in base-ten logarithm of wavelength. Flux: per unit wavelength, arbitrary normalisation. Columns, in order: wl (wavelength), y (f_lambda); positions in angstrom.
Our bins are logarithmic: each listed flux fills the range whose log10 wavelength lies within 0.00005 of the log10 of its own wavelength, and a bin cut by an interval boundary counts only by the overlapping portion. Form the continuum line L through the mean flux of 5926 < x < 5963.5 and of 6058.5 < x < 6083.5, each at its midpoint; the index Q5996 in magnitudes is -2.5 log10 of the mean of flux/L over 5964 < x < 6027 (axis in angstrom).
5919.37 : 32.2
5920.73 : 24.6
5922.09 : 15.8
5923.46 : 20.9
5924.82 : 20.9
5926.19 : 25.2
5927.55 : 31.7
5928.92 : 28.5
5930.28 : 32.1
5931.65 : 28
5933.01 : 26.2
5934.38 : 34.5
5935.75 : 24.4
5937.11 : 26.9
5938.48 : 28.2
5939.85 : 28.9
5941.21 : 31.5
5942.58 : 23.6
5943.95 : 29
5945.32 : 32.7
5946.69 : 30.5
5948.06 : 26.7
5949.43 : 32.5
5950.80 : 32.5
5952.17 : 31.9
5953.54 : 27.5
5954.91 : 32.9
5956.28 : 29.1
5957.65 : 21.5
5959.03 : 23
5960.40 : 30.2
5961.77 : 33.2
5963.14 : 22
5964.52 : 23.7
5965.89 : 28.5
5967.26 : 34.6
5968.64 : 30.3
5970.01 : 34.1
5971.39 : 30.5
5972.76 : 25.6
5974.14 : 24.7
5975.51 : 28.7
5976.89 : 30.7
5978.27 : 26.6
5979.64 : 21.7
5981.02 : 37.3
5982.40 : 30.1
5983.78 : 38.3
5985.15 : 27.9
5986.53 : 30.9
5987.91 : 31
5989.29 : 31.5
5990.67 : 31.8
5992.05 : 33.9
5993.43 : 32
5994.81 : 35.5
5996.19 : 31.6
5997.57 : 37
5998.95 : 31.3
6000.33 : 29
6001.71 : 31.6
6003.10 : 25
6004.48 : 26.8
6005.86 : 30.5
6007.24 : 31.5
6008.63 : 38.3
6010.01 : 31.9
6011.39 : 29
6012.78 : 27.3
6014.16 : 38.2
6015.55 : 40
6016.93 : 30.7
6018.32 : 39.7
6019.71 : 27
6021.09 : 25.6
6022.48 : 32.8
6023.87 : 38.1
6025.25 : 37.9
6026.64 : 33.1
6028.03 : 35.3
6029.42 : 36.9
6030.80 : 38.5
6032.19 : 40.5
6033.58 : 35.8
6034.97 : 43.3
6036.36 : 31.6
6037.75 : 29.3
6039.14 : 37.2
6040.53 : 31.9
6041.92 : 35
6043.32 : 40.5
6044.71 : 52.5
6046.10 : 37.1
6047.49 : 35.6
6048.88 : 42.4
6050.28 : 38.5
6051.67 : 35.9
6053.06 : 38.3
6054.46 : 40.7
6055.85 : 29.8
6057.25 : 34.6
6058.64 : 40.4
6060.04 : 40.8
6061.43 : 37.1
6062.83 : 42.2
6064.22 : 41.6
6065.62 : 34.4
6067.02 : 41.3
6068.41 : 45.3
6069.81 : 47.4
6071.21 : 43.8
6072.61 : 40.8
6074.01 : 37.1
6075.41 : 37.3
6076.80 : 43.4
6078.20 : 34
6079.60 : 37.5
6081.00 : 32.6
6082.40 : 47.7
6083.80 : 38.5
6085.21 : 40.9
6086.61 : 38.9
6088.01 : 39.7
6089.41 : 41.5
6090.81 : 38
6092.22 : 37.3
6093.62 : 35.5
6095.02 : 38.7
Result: 0.07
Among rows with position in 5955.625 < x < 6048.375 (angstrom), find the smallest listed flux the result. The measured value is 21.5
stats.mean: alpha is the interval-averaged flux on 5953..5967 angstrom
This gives 27.4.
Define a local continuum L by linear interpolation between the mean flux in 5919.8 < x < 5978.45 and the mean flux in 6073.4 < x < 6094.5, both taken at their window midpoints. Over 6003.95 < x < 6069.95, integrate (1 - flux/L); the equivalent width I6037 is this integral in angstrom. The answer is -2.6 angstrom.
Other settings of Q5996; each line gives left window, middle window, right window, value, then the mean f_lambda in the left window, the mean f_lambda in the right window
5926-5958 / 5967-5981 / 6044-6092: 0.101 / 29.2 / 39.6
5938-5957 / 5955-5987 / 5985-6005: 0.060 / 29.8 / 31.2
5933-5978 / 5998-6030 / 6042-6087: 0.068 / 28.8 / 39.6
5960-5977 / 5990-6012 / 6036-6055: 0.030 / 28.9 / 37.7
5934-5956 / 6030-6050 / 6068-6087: -0.020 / 29.6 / 40.3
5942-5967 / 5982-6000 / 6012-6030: -0.033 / 28.5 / 34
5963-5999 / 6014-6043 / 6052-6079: 0.011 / 30.6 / 39.4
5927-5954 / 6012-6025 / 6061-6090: 0.070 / 29.4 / 40.2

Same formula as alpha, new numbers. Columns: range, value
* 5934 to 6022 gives 30.2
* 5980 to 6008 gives 31.6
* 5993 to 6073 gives 36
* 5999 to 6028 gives 32.3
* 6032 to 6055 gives 37.9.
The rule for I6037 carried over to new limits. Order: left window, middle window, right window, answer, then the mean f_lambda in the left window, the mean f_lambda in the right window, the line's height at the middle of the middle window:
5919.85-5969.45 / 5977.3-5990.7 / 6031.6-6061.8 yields 0.44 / 27.9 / 37.7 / 31.7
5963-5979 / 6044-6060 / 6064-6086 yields -0.52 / 28.5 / 40.2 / 37.6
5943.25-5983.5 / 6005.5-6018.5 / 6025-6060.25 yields 0.25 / 29.1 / 37.4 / 34.2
